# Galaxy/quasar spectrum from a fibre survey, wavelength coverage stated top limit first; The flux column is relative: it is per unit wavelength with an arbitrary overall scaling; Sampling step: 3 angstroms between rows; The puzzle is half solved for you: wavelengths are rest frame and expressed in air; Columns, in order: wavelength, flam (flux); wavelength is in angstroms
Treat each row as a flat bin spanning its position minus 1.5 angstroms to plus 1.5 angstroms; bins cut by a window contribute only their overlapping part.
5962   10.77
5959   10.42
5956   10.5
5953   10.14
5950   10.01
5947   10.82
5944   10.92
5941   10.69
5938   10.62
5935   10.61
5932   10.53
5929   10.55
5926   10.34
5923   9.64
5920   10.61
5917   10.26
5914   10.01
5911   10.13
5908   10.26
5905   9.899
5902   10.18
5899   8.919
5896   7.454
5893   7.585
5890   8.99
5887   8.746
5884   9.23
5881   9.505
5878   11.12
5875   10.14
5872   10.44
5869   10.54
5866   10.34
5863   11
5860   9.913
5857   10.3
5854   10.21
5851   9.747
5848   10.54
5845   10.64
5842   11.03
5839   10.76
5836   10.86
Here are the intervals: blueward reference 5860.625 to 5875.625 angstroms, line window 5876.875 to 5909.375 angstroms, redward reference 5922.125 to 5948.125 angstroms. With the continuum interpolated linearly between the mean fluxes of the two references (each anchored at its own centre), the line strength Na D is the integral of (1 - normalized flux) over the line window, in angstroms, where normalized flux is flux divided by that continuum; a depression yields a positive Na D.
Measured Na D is 3.9 angstroms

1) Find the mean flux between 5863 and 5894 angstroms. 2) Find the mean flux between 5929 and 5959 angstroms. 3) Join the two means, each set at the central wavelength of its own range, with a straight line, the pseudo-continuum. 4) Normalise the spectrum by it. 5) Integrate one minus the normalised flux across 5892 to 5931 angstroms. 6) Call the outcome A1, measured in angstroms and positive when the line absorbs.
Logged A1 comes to 1.7 angstroms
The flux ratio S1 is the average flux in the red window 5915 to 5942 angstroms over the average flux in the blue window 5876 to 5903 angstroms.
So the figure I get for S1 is 1.1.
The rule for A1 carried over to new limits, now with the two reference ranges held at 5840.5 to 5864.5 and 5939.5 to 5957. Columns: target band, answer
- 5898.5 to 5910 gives 0.6 angstroms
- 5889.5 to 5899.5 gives 2.3 angstroms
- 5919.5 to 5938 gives 0.2 angstroms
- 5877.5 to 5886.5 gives 0.7 angstroms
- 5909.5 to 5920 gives 0.3 angstroms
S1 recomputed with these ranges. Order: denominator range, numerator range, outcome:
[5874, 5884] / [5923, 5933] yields 1.02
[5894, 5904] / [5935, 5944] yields 1.21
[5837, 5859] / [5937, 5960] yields 1.01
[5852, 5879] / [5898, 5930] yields 0.97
